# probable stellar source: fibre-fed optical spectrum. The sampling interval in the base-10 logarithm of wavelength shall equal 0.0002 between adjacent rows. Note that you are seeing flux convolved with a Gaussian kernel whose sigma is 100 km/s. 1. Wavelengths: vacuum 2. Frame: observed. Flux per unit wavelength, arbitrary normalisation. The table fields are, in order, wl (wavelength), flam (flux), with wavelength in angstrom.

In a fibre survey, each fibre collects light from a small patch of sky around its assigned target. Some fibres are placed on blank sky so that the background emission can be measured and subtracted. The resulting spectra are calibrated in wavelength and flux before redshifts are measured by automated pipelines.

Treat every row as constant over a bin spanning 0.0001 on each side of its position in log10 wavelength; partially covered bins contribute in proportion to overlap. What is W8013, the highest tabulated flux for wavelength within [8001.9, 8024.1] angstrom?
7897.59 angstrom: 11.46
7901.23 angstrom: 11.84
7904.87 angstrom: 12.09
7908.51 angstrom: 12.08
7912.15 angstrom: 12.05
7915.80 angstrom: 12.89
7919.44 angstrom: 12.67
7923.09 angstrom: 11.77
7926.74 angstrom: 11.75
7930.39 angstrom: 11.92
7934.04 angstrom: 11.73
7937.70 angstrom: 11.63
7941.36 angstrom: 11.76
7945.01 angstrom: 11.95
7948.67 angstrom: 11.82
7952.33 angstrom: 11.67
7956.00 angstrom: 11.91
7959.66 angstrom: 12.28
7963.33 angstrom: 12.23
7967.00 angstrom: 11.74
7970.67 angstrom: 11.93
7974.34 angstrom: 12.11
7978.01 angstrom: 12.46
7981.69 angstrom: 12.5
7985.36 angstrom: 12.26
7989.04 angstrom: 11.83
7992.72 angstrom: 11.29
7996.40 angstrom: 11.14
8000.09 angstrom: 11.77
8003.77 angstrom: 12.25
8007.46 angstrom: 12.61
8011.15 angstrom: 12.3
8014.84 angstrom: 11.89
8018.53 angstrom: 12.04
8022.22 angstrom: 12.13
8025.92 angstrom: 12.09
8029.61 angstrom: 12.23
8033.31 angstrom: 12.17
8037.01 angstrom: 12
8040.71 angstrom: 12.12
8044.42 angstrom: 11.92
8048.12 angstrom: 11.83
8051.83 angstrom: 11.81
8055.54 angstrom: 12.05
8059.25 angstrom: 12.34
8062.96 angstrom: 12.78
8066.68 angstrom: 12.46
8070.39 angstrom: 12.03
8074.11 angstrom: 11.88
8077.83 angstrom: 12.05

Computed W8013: 12.61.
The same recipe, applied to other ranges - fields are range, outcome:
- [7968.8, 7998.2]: 12.5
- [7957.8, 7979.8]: 12.46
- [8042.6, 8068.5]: 12.78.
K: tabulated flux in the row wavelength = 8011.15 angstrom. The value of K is 12.3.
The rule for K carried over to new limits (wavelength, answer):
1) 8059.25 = 12.34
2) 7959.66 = 12.28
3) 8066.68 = 12.46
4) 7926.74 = 11.75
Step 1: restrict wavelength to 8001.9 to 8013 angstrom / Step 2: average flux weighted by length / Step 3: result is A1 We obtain 12.4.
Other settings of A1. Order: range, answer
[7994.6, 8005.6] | 11.7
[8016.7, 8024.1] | 12.1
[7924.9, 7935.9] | 11.8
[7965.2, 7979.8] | 12.1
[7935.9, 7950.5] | 11.8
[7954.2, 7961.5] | 12.1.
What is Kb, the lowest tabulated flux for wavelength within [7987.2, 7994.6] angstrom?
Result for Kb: 11.29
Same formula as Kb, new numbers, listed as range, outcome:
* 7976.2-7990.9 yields 11.83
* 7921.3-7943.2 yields 11.63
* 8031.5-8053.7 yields 11.81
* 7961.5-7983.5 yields 11.74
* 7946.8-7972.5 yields 11.67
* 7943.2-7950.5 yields 11.82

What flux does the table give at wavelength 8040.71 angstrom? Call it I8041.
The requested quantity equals 12.12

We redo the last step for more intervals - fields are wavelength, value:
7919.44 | 12.67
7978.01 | 12.46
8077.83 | 12.05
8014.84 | 11.89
